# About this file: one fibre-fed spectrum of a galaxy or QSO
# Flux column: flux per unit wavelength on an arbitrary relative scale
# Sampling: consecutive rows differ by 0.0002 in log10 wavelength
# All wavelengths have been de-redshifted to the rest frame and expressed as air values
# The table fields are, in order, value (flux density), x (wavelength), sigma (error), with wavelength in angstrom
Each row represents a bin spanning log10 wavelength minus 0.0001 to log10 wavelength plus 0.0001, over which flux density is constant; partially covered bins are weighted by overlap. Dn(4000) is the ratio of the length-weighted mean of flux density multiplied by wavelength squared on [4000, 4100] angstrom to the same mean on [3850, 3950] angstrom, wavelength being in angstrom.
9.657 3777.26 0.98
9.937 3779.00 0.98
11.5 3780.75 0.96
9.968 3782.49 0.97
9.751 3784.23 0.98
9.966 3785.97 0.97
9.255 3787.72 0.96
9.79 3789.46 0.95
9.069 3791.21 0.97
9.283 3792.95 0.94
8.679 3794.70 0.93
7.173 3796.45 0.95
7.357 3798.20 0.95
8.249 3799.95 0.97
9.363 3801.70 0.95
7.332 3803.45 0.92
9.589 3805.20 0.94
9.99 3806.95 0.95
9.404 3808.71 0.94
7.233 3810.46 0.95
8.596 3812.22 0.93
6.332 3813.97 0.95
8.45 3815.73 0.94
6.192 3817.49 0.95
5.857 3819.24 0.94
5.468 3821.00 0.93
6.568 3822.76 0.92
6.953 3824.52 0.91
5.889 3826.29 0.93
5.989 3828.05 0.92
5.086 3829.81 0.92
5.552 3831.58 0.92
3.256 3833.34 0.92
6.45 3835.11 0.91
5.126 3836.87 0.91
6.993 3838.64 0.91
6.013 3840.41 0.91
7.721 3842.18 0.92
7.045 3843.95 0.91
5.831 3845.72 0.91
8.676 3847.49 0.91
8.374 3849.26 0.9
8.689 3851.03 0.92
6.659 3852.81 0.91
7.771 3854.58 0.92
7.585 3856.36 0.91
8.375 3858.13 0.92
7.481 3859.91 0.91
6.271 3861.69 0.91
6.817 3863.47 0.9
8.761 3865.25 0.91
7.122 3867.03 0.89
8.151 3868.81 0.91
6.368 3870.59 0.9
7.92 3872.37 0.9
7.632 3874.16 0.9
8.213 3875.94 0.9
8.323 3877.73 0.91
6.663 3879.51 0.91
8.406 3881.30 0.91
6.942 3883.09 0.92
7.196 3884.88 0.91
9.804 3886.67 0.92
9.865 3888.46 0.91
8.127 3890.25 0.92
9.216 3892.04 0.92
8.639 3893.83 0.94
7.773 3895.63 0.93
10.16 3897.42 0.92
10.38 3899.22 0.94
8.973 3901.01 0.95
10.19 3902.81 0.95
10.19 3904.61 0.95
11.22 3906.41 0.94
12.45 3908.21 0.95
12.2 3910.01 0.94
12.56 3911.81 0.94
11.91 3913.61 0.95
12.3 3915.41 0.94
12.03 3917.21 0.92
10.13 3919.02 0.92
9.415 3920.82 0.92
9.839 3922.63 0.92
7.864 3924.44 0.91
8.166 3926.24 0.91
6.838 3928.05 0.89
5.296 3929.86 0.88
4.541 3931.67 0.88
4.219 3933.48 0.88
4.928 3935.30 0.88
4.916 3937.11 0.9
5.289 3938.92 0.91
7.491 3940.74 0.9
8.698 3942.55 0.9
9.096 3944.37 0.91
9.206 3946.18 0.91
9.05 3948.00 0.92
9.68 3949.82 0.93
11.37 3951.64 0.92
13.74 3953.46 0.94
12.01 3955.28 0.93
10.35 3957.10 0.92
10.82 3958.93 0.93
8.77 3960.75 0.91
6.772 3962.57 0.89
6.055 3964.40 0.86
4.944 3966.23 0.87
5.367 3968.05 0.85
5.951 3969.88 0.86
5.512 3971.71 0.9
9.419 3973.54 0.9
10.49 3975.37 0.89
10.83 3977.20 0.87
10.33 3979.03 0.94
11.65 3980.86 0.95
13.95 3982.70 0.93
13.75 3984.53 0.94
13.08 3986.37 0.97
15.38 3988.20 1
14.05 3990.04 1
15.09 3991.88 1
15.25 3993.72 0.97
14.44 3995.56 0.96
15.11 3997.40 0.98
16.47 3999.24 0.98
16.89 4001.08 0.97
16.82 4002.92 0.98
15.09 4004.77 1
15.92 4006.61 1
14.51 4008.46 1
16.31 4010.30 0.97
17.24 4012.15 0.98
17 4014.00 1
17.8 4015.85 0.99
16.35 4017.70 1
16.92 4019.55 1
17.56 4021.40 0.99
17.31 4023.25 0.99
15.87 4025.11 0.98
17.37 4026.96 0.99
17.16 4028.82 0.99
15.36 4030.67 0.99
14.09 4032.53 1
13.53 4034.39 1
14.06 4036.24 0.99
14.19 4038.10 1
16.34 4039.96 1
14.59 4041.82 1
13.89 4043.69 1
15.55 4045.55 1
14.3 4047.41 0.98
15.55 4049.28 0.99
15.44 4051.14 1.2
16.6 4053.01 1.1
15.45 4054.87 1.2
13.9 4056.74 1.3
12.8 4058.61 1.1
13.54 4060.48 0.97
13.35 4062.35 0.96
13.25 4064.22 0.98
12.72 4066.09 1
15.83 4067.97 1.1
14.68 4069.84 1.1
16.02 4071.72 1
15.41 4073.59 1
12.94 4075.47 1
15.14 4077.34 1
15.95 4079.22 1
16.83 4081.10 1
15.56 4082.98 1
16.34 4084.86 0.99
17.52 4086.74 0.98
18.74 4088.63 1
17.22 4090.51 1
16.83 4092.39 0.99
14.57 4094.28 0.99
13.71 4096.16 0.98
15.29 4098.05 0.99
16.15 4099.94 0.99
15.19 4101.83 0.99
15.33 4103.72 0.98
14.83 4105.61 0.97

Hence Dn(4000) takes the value 1.98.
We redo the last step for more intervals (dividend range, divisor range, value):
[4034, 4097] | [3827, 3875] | 2.42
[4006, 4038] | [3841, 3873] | 2.33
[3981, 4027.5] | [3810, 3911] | 2.18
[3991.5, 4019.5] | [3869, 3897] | 2.11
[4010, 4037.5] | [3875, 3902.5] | 2.02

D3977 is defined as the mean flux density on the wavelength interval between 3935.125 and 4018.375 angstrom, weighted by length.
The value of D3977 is 11.7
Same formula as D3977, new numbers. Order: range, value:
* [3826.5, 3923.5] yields 8.34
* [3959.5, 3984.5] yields 8.69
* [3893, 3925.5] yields 10.5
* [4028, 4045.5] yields 14.8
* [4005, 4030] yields 16.7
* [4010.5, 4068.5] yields 15.3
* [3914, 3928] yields 9.85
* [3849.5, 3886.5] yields 7.62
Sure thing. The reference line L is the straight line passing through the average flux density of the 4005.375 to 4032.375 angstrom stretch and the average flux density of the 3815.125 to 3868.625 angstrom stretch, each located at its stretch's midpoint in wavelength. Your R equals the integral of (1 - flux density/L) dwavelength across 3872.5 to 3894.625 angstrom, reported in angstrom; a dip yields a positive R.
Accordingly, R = 2.0 angstrom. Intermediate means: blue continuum 6.78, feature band 8.24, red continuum 16.5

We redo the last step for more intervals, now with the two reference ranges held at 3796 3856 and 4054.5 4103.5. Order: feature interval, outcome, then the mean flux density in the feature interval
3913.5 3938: 5.5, 7.9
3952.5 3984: 6.4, 9.29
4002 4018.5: -4.2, 16.3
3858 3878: 2.1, 7.57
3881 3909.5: -0.2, 9.4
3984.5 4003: -3.9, 15.1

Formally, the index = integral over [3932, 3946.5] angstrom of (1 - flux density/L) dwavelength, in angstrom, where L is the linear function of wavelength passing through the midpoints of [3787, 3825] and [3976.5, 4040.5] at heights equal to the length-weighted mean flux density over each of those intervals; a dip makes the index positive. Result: 7.1 angstrom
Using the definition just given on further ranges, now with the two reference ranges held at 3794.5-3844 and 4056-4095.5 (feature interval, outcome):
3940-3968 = 5.4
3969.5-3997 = 0.4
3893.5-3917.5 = -2.5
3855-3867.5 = 1.2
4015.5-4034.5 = -3.9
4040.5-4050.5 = -0.4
